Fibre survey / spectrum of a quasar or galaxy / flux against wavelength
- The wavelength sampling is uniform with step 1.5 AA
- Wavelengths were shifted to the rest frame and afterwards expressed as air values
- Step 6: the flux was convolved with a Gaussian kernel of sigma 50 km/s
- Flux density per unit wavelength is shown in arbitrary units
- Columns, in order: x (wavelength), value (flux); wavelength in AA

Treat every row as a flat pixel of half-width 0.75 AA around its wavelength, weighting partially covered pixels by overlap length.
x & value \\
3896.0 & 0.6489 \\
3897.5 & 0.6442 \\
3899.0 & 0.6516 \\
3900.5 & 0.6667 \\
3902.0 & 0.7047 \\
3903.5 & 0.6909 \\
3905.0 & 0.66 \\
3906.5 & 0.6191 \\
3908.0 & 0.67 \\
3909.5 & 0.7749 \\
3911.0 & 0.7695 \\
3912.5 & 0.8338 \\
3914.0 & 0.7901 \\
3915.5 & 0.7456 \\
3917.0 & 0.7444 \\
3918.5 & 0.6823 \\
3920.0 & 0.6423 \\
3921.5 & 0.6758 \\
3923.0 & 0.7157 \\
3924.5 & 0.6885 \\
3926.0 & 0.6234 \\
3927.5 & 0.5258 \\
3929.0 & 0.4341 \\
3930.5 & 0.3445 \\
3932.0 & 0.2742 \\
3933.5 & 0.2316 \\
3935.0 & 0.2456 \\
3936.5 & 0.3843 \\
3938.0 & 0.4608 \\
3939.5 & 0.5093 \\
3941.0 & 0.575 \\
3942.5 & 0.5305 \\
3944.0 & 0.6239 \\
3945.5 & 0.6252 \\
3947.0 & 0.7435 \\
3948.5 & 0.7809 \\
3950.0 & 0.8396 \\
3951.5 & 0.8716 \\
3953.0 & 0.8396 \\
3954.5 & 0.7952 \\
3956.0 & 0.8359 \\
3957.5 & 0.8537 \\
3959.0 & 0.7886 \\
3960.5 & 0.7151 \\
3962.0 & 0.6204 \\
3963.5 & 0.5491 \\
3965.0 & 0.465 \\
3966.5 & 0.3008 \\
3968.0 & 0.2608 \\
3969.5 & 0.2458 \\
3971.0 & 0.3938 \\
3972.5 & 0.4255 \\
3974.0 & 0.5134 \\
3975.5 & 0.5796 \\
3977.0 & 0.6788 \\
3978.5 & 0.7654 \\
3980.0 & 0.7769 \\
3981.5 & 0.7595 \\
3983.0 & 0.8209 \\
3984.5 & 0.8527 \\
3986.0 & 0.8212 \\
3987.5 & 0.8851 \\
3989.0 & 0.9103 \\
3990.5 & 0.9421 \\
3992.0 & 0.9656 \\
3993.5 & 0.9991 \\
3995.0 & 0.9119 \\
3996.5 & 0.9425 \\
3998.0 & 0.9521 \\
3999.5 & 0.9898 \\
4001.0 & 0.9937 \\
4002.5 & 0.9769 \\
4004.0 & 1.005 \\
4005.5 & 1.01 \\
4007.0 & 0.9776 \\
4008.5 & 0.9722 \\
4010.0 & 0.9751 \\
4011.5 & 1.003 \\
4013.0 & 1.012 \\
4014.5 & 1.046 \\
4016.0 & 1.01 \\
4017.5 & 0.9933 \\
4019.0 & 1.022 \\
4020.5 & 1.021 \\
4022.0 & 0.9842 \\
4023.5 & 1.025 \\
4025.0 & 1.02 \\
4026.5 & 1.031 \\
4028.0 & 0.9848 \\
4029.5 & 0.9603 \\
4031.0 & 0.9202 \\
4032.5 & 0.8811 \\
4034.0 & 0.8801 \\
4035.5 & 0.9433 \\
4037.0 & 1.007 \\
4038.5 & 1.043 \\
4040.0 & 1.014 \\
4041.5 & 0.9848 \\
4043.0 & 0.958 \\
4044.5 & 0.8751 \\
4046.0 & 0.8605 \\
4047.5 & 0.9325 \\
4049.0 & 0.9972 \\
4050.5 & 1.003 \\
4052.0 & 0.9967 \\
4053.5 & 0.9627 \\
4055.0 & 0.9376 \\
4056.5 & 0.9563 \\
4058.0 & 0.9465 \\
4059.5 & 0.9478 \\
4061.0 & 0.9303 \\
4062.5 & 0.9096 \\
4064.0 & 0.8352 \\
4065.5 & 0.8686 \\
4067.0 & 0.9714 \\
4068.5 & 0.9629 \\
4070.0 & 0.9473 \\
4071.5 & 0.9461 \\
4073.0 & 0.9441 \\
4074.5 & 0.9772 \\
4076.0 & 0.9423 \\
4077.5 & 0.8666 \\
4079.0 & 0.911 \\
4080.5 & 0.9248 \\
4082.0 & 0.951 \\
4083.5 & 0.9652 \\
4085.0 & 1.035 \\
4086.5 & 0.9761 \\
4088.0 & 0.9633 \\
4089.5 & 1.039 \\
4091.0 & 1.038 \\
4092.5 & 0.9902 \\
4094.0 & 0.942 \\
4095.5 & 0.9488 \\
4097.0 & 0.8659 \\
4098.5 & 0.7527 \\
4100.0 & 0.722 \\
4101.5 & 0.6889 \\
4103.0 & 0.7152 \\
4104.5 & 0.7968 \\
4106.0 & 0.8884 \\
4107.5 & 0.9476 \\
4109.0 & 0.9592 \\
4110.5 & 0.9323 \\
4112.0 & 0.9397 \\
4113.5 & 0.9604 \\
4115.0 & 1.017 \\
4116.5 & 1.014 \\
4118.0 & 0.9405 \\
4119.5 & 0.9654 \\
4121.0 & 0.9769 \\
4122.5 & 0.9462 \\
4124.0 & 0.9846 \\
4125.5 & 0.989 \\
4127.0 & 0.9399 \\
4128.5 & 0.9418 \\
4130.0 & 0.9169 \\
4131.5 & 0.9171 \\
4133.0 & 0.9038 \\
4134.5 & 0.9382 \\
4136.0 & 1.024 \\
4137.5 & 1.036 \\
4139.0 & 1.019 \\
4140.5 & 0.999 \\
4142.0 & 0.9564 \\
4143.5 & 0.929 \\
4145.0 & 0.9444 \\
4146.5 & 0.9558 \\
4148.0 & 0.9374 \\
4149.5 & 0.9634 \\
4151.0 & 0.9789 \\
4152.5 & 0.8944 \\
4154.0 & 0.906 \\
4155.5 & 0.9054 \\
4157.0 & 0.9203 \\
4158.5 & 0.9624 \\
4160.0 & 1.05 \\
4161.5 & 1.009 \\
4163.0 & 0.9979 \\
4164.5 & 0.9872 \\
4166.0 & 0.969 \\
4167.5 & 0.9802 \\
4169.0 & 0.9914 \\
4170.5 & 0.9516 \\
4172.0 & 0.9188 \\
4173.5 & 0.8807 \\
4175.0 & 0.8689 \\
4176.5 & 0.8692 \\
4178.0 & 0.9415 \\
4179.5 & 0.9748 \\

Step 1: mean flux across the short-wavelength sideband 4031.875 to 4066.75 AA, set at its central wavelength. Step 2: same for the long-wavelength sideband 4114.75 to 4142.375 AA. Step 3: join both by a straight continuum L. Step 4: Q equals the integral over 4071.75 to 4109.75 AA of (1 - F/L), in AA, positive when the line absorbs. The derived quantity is 1.82 AA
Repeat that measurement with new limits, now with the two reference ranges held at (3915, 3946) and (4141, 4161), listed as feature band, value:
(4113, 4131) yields -1.5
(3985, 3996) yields -4.6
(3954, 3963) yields -2.7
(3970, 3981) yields 0.6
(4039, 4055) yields -4.4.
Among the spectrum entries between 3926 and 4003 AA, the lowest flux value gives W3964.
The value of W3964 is 0.2316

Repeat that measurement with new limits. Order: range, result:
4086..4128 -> 0.6889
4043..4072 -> 0.8352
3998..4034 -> 0.8801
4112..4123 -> 0.9397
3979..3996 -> 0.7595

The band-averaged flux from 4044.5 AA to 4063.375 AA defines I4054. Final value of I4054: 0.945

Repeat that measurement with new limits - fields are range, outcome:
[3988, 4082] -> 0.961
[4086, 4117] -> 0.908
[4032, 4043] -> 0.966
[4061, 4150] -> 0.935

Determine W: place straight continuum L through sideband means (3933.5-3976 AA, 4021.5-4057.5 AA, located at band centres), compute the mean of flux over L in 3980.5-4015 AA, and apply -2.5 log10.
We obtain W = -0.21 mag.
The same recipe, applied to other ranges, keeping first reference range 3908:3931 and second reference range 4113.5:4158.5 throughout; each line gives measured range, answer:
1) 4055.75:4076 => -0.085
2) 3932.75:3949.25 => 0.325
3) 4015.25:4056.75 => -0.179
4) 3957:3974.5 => 0.396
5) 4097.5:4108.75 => 0.149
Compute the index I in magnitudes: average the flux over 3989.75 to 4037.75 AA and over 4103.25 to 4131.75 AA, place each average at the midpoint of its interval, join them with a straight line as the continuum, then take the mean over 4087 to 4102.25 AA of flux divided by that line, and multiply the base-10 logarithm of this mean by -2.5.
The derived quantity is 0.06 mag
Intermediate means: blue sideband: 0.98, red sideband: 0.942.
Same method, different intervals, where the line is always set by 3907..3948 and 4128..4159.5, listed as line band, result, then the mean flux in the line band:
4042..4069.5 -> -0.17 mag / 0.937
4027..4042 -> -0.25 mag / 0.963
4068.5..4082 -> -0.12 mag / 0.935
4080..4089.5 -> -0.15 mag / 0.976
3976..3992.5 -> -0.21 mag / 0.829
